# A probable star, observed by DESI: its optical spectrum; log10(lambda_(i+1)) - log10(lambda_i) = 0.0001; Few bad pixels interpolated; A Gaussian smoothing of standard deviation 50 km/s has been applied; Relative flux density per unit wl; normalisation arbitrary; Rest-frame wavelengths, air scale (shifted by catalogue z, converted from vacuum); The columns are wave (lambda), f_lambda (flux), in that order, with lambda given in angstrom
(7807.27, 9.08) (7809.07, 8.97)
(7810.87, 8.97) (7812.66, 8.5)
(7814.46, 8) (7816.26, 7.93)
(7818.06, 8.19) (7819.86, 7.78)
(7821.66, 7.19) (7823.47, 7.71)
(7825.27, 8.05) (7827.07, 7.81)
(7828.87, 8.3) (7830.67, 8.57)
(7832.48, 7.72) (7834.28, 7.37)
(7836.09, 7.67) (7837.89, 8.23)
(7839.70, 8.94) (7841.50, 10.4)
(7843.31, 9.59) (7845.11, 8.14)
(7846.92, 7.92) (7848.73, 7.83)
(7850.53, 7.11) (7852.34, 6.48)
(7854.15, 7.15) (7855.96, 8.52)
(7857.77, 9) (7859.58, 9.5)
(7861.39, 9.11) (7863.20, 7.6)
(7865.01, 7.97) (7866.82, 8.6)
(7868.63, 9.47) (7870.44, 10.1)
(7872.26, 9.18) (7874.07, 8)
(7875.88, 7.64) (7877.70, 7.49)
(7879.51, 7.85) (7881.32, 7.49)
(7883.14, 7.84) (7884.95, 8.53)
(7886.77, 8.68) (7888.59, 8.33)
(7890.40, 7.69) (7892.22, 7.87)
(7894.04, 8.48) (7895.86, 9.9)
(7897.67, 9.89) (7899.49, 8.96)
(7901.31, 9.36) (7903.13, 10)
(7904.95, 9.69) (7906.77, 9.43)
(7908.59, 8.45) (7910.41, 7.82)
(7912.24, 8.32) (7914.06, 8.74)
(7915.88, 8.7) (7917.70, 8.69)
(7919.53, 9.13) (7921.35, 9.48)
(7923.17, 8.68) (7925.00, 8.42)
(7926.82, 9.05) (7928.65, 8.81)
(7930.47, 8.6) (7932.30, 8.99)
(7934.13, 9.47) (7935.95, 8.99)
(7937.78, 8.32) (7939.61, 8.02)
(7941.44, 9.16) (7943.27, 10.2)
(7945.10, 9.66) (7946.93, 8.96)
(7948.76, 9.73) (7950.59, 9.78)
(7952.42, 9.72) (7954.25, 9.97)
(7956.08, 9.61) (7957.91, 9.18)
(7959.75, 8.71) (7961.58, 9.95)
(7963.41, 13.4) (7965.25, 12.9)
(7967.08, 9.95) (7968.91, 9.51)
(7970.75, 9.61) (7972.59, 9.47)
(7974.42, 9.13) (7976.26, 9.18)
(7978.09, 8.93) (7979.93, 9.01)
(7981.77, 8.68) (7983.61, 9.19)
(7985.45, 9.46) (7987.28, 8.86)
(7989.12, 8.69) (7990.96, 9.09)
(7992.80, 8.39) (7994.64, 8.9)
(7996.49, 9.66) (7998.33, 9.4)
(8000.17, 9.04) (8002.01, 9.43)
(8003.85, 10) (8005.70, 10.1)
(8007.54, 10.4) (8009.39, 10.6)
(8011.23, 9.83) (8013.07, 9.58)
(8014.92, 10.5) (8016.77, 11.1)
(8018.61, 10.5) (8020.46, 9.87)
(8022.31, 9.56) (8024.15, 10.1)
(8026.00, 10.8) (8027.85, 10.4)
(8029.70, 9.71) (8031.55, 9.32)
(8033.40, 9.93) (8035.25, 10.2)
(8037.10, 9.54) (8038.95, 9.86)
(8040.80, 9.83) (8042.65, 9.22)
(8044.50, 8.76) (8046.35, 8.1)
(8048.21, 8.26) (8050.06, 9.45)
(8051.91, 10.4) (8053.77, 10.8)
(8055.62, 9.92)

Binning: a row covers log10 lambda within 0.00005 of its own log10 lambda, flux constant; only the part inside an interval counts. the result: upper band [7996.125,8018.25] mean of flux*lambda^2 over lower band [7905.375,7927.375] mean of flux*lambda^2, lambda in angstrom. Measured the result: 1.17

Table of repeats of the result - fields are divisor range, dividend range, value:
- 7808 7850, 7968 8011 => 1.18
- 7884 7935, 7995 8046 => 1.14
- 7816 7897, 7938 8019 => 1.21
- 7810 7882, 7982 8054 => 1.22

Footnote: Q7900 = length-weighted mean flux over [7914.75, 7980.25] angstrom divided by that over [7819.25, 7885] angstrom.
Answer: 1.1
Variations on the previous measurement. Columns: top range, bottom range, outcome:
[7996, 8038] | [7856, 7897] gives 1.18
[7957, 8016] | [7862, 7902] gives 1.14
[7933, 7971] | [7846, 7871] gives 1.18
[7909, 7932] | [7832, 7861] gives 1.06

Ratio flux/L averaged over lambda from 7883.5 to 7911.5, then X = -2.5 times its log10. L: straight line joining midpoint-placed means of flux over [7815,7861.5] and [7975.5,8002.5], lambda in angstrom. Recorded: -0.04 mag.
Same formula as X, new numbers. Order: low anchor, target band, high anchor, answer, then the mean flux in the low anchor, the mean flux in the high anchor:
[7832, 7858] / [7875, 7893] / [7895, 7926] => 0.10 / 8.12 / 9.04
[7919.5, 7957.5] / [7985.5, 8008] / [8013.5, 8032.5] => 0.06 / 9.18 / 10.2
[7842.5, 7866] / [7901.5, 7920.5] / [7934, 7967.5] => 0.02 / 8.14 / 9.78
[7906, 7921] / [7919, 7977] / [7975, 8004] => -0.07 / 8.68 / 9.1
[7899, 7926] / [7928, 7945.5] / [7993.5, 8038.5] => 0.02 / 8.92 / 9.93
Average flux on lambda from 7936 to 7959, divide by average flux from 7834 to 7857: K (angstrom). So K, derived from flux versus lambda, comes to 1.15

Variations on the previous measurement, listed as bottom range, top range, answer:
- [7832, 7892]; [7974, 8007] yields 1.11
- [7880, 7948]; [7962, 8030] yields 1.11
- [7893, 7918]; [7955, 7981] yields 1.09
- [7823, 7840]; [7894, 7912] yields 1.15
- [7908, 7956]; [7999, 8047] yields 1.10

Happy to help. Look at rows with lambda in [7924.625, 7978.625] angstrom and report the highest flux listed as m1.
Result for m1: 13.4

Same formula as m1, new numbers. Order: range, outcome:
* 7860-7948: 10.2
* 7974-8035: 11.1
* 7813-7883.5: 10.4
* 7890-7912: 10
